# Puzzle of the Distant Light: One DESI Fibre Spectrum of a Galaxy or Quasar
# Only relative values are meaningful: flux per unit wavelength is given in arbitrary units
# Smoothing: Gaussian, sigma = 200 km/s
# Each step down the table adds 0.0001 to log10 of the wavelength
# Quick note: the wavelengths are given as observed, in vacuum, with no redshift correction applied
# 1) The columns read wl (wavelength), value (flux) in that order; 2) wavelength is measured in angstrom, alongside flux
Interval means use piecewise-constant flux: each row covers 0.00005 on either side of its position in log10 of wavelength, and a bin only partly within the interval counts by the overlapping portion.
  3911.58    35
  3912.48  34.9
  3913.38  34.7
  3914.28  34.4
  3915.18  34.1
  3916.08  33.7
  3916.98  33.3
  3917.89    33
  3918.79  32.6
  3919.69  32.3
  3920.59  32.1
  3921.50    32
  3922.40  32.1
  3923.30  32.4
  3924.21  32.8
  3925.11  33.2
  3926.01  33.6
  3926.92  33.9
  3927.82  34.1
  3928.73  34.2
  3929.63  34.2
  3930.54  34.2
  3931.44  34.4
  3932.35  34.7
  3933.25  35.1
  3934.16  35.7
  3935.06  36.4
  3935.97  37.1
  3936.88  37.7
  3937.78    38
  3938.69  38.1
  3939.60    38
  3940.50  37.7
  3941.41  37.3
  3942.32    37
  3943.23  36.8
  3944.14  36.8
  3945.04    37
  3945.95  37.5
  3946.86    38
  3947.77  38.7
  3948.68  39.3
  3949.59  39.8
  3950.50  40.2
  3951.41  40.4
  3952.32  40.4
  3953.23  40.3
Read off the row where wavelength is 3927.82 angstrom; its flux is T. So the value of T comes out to 34.1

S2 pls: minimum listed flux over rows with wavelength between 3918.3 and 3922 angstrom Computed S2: 32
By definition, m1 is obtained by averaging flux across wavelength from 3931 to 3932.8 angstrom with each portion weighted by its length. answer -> 34.5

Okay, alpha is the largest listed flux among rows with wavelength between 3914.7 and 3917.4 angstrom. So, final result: 34.1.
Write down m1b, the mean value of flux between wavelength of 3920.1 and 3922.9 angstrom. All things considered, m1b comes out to 32.1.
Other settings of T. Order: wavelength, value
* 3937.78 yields 38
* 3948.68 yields 39.3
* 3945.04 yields 37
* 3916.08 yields 33.7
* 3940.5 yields 37.7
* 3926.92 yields 33.9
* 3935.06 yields 36.4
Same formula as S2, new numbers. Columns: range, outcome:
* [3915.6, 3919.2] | 32.6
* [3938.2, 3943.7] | 36.8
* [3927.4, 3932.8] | 34.1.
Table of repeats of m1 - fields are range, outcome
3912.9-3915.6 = 34.5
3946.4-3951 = 39.2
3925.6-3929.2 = 33.9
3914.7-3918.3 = 33.5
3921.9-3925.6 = 32.7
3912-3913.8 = 34.8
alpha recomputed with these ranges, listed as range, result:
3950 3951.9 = 40.4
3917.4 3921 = 33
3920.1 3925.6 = 33.2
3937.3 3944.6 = 38.1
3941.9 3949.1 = 39.3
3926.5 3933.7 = 35.1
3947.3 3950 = 39.8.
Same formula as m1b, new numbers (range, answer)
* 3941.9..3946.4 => 37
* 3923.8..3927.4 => 33.4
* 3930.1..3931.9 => 34.3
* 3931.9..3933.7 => 35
